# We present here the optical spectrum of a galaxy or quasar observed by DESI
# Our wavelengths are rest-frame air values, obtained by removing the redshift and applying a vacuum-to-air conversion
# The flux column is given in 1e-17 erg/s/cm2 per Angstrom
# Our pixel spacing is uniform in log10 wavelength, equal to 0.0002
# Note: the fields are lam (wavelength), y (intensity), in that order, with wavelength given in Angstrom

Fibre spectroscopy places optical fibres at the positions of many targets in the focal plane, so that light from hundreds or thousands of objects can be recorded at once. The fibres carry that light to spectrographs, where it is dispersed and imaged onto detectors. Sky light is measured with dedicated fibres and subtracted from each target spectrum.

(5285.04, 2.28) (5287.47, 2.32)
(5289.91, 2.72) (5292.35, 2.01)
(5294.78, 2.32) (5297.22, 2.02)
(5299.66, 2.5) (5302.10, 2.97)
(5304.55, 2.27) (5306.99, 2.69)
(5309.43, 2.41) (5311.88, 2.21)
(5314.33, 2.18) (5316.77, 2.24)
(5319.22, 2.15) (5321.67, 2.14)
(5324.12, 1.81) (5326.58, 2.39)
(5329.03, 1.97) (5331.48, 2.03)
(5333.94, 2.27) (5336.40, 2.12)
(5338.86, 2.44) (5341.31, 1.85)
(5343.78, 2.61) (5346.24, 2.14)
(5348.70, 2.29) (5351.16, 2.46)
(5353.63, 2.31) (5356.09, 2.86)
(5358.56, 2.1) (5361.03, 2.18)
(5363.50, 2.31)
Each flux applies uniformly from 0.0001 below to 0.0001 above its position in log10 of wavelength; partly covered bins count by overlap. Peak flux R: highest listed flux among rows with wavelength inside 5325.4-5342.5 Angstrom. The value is 2.44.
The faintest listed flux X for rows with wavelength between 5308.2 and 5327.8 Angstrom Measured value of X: 1.81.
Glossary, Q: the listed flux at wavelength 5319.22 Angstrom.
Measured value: 2.15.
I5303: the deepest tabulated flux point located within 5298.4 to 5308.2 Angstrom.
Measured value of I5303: 2.27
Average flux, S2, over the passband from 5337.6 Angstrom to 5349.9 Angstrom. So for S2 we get 2.27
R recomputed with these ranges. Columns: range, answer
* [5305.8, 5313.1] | 2.69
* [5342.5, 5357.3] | 2.86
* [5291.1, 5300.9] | 2.5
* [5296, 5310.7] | 2.97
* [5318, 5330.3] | 2.39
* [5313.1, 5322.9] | 2.24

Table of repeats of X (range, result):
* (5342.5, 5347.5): 2.14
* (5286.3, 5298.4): 2.01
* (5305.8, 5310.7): 2.41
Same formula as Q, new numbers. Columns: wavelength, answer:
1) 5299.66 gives 2.5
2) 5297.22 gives 2.02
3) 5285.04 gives 2.28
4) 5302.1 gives 2.97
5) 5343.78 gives 2.61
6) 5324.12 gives 1.81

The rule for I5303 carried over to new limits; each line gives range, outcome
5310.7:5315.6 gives 2.18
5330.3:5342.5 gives 1.85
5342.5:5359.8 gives 2.1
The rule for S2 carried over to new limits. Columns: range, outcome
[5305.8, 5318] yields 2.35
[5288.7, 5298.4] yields 2.27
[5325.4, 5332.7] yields 2.13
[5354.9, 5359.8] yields 2.47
